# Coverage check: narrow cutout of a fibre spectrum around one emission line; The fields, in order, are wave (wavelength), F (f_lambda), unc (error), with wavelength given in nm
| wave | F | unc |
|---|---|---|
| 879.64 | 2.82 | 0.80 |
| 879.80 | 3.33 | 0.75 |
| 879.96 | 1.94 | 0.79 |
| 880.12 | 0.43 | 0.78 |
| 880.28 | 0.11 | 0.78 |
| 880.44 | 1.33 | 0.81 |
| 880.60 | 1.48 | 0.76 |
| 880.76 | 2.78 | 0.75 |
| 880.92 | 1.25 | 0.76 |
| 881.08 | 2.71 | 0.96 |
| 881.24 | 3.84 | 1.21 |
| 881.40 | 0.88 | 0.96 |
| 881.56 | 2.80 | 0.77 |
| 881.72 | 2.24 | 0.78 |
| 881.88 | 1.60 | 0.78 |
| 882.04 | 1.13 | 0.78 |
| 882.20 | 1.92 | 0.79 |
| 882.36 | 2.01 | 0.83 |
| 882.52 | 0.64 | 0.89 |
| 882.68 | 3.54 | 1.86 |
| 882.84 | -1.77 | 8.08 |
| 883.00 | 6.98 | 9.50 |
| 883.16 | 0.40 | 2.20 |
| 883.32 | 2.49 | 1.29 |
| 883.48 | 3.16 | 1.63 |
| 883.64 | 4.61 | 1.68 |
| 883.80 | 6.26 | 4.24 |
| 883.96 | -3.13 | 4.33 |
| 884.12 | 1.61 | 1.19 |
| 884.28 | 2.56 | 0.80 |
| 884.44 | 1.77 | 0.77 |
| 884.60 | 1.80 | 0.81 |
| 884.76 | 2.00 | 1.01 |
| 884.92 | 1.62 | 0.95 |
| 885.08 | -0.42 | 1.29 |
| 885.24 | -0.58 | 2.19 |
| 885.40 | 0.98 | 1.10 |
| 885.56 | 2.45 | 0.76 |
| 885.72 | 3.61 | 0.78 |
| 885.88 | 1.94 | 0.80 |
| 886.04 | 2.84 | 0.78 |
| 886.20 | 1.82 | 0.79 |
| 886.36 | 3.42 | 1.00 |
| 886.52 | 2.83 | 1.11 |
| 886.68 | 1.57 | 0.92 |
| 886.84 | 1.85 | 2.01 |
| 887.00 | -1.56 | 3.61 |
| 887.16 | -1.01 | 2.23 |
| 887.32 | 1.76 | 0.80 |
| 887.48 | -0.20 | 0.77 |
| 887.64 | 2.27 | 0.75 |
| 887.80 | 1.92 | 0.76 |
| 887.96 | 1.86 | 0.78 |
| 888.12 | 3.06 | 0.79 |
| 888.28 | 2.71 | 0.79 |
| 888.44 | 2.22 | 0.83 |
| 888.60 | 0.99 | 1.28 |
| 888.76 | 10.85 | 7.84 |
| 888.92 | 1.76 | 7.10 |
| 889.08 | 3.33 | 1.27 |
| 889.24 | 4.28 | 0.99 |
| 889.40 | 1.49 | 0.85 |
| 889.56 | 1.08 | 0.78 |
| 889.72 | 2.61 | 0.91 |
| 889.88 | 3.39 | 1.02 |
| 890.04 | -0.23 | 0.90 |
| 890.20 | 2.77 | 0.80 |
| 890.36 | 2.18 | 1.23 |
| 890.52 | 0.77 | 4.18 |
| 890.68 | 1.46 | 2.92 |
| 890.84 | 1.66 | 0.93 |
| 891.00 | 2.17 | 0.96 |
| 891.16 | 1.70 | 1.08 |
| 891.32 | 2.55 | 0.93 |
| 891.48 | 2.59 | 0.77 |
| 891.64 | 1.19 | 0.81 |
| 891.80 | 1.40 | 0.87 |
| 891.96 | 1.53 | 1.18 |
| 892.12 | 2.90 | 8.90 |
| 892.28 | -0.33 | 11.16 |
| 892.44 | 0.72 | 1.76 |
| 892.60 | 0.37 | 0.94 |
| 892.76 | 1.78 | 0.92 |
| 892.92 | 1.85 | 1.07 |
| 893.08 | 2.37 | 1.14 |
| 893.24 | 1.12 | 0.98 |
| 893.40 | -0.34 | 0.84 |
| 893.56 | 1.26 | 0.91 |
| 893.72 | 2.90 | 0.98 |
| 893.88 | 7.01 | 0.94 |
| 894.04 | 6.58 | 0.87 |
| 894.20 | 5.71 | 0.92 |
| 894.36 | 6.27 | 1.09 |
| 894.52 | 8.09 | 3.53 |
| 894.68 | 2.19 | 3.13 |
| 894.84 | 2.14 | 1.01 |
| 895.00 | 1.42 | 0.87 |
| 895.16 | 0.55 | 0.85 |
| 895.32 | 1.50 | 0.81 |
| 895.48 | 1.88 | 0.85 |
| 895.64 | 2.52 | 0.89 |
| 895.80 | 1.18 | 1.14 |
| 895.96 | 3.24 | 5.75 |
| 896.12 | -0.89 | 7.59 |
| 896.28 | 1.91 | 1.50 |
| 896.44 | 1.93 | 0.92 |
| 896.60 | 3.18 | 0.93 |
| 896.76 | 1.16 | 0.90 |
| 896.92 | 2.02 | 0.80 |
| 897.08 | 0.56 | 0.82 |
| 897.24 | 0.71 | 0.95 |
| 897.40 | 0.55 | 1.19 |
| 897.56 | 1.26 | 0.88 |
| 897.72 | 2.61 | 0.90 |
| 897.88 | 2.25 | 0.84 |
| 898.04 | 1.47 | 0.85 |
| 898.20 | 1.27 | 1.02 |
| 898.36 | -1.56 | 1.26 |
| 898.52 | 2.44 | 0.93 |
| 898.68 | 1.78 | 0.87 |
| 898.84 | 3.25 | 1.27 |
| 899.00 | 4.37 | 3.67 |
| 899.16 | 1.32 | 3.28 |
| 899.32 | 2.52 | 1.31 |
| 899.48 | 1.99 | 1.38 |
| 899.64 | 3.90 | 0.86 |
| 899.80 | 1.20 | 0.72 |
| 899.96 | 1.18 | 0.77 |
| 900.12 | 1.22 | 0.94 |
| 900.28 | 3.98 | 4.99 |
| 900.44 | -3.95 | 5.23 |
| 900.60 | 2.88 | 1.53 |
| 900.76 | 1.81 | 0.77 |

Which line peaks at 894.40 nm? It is H-beta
